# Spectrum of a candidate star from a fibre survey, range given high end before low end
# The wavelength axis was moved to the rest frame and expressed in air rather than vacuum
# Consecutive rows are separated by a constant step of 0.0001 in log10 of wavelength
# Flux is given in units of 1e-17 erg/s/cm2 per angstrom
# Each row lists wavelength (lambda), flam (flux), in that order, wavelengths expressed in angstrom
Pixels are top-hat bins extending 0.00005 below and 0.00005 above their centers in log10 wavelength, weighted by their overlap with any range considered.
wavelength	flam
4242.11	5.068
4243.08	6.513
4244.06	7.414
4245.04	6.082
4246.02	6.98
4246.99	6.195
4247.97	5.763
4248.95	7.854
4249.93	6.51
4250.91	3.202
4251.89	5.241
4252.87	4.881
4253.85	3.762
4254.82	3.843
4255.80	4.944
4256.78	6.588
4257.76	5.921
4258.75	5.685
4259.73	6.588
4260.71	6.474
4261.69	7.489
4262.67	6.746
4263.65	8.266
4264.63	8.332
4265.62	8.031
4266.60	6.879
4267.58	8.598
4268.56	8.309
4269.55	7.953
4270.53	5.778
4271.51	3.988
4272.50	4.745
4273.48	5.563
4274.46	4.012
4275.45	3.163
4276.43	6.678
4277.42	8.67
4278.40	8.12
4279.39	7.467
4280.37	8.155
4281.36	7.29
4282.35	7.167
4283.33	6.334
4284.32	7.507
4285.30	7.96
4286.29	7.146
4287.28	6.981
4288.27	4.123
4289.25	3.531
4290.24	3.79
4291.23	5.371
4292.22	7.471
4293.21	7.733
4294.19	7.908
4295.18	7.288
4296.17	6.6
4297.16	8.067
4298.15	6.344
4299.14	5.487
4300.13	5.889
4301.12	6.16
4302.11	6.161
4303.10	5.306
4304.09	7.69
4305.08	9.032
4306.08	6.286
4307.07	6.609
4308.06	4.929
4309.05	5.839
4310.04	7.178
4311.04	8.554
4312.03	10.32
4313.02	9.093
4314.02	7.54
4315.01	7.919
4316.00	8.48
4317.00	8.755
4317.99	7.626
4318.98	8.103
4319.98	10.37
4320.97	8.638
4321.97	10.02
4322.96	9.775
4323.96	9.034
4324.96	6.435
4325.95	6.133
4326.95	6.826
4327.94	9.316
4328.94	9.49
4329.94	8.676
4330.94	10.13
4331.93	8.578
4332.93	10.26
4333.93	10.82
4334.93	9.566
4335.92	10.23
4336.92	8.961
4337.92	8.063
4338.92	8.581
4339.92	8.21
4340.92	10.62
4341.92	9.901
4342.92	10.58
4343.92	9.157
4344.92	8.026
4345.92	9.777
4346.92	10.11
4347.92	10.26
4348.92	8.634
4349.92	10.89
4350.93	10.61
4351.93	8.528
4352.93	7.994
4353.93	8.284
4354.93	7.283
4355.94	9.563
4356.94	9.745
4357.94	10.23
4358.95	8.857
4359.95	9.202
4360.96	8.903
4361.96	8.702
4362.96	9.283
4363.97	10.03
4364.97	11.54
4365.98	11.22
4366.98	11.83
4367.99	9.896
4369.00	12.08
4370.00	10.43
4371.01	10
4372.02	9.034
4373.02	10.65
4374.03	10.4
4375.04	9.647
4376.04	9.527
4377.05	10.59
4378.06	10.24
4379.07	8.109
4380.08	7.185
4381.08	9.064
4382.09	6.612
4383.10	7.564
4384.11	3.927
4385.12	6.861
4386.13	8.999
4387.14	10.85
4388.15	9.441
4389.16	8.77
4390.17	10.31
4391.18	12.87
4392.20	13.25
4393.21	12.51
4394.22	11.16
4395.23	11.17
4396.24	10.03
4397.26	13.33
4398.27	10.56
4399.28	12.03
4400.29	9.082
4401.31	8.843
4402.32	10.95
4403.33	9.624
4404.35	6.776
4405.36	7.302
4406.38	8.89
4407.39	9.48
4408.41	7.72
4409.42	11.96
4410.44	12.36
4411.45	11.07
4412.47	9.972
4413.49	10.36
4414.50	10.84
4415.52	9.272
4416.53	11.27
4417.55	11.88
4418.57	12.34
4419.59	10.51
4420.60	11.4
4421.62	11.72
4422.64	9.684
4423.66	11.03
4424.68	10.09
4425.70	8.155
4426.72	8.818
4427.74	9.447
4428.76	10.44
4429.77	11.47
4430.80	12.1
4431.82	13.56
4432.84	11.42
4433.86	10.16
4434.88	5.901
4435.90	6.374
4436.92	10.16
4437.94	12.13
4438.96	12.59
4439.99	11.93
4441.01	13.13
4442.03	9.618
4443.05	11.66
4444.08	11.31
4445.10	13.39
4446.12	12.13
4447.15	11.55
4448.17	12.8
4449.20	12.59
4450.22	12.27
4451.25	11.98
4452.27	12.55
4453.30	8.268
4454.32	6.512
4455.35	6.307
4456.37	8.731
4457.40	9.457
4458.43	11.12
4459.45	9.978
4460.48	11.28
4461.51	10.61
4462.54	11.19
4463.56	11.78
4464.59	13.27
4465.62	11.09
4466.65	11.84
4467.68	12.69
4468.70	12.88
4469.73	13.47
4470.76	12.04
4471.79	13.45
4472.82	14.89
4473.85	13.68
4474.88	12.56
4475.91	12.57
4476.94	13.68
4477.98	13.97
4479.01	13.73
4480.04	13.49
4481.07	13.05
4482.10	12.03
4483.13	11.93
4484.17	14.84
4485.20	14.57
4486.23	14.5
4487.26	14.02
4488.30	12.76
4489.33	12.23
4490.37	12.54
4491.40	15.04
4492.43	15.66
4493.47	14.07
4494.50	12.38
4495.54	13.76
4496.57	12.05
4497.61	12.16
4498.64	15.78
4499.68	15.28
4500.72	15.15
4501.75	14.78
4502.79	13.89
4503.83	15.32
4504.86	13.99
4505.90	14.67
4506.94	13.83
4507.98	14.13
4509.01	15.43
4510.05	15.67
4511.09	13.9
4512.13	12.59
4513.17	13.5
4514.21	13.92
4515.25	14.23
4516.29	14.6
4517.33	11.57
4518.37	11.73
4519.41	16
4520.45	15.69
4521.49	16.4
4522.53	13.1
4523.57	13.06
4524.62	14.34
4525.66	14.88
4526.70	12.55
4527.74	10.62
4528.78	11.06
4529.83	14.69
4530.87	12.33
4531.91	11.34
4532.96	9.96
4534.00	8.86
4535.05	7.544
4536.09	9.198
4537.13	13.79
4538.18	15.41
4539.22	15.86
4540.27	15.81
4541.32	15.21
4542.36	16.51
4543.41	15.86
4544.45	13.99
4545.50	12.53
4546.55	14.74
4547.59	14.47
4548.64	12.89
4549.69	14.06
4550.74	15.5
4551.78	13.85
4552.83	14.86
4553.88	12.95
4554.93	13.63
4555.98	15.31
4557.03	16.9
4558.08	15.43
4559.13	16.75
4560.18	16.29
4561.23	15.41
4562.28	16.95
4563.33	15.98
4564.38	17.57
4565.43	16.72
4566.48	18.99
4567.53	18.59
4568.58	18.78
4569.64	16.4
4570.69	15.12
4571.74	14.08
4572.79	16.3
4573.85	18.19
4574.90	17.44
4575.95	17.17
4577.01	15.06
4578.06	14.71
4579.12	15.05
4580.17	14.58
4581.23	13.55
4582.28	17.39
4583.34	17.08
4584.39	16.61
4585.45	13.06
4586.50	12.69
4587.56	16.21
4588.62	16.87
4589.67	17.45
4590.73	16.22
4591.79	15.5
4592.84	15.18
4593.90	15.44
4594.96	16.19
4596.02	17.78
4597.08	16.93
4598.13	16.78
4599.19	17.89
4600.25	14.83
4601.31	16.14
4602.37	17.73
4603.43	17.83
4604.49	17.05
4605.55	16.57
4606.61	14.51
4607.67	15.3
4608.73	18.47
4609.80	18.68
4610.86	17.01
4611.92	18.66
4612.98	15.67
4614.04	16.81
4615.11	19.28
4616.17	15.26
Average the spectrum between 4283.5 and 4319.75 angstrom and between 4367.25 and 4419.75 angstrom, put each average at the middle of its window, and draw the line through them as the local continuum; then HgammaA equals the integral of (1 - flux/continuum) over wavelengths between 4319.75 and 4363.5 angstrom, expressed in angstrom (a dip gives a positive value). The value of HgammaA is -4.7 angstrom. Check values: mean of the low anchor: 6.99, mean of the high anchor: 9.96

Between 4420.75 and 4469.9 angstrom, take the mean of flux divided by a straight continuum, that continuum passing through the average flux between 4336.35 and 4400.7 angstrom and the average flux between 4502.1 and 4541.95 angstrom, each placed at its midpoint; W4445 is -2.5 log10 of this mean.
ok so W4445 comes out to 0.07 mag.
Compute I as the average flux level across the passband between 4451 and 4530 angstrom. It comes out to 13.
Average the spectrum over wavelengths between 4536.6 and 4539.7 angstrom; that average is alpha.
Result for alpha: 15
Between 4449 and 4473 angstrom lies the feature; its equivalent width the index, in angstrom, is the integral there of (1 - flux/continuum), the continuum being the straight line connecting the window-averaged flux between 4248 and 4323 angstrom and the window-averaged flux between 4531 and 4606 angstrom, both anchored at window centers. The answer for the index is 1.9 angstrom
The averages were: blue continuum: 6.81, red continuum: 15.4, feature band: 11.2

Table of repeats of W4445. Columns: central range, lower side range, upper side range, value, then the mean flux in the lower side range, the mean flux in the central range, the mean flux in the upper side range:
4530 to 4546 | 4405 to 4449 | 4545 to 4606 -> 0.13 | 10.7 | 13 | 15.9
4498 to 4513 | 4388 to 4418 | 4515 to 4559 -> -0.13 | 10.4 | 14.6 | 13.7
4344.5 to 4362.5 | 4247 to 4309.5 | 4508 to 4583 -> -0.06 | 6.38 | 9.21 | 14.6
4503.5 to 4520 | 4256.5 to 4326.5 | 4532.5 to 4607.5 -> -0.03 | 7.05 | 14.1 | 15.4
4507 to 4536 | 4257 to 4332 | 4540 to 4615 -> 0.09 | 7.19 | 13.1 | 16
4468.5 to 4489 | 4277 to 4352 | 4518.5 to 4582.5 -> -0.06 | 8.02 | 13.4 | 14.7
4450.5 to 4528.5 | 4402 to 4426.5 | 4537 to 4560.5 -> -0.02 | 10.2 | 13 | 14.9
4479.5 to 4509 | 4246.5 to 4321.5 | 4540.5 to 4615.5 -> -0.04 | 6.73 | 13.9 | 16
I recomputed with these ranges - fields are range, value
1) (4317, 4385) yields 9.22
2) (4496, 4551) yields 13.7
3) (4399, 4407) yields 9.11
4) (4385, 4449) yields 10.6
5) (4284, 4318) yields 6.92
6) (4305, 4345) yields 8.6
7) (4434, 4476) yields 11.3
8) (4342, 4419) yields 9.82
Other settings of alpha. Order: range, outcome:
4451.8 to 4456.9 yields 8.44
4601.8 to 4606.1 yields 17.3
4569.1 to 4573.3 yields 15.5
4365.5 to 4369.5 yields 11.3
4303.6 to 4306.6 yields 7.65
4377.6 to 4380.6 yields 8.51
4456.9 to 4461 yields 10.5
